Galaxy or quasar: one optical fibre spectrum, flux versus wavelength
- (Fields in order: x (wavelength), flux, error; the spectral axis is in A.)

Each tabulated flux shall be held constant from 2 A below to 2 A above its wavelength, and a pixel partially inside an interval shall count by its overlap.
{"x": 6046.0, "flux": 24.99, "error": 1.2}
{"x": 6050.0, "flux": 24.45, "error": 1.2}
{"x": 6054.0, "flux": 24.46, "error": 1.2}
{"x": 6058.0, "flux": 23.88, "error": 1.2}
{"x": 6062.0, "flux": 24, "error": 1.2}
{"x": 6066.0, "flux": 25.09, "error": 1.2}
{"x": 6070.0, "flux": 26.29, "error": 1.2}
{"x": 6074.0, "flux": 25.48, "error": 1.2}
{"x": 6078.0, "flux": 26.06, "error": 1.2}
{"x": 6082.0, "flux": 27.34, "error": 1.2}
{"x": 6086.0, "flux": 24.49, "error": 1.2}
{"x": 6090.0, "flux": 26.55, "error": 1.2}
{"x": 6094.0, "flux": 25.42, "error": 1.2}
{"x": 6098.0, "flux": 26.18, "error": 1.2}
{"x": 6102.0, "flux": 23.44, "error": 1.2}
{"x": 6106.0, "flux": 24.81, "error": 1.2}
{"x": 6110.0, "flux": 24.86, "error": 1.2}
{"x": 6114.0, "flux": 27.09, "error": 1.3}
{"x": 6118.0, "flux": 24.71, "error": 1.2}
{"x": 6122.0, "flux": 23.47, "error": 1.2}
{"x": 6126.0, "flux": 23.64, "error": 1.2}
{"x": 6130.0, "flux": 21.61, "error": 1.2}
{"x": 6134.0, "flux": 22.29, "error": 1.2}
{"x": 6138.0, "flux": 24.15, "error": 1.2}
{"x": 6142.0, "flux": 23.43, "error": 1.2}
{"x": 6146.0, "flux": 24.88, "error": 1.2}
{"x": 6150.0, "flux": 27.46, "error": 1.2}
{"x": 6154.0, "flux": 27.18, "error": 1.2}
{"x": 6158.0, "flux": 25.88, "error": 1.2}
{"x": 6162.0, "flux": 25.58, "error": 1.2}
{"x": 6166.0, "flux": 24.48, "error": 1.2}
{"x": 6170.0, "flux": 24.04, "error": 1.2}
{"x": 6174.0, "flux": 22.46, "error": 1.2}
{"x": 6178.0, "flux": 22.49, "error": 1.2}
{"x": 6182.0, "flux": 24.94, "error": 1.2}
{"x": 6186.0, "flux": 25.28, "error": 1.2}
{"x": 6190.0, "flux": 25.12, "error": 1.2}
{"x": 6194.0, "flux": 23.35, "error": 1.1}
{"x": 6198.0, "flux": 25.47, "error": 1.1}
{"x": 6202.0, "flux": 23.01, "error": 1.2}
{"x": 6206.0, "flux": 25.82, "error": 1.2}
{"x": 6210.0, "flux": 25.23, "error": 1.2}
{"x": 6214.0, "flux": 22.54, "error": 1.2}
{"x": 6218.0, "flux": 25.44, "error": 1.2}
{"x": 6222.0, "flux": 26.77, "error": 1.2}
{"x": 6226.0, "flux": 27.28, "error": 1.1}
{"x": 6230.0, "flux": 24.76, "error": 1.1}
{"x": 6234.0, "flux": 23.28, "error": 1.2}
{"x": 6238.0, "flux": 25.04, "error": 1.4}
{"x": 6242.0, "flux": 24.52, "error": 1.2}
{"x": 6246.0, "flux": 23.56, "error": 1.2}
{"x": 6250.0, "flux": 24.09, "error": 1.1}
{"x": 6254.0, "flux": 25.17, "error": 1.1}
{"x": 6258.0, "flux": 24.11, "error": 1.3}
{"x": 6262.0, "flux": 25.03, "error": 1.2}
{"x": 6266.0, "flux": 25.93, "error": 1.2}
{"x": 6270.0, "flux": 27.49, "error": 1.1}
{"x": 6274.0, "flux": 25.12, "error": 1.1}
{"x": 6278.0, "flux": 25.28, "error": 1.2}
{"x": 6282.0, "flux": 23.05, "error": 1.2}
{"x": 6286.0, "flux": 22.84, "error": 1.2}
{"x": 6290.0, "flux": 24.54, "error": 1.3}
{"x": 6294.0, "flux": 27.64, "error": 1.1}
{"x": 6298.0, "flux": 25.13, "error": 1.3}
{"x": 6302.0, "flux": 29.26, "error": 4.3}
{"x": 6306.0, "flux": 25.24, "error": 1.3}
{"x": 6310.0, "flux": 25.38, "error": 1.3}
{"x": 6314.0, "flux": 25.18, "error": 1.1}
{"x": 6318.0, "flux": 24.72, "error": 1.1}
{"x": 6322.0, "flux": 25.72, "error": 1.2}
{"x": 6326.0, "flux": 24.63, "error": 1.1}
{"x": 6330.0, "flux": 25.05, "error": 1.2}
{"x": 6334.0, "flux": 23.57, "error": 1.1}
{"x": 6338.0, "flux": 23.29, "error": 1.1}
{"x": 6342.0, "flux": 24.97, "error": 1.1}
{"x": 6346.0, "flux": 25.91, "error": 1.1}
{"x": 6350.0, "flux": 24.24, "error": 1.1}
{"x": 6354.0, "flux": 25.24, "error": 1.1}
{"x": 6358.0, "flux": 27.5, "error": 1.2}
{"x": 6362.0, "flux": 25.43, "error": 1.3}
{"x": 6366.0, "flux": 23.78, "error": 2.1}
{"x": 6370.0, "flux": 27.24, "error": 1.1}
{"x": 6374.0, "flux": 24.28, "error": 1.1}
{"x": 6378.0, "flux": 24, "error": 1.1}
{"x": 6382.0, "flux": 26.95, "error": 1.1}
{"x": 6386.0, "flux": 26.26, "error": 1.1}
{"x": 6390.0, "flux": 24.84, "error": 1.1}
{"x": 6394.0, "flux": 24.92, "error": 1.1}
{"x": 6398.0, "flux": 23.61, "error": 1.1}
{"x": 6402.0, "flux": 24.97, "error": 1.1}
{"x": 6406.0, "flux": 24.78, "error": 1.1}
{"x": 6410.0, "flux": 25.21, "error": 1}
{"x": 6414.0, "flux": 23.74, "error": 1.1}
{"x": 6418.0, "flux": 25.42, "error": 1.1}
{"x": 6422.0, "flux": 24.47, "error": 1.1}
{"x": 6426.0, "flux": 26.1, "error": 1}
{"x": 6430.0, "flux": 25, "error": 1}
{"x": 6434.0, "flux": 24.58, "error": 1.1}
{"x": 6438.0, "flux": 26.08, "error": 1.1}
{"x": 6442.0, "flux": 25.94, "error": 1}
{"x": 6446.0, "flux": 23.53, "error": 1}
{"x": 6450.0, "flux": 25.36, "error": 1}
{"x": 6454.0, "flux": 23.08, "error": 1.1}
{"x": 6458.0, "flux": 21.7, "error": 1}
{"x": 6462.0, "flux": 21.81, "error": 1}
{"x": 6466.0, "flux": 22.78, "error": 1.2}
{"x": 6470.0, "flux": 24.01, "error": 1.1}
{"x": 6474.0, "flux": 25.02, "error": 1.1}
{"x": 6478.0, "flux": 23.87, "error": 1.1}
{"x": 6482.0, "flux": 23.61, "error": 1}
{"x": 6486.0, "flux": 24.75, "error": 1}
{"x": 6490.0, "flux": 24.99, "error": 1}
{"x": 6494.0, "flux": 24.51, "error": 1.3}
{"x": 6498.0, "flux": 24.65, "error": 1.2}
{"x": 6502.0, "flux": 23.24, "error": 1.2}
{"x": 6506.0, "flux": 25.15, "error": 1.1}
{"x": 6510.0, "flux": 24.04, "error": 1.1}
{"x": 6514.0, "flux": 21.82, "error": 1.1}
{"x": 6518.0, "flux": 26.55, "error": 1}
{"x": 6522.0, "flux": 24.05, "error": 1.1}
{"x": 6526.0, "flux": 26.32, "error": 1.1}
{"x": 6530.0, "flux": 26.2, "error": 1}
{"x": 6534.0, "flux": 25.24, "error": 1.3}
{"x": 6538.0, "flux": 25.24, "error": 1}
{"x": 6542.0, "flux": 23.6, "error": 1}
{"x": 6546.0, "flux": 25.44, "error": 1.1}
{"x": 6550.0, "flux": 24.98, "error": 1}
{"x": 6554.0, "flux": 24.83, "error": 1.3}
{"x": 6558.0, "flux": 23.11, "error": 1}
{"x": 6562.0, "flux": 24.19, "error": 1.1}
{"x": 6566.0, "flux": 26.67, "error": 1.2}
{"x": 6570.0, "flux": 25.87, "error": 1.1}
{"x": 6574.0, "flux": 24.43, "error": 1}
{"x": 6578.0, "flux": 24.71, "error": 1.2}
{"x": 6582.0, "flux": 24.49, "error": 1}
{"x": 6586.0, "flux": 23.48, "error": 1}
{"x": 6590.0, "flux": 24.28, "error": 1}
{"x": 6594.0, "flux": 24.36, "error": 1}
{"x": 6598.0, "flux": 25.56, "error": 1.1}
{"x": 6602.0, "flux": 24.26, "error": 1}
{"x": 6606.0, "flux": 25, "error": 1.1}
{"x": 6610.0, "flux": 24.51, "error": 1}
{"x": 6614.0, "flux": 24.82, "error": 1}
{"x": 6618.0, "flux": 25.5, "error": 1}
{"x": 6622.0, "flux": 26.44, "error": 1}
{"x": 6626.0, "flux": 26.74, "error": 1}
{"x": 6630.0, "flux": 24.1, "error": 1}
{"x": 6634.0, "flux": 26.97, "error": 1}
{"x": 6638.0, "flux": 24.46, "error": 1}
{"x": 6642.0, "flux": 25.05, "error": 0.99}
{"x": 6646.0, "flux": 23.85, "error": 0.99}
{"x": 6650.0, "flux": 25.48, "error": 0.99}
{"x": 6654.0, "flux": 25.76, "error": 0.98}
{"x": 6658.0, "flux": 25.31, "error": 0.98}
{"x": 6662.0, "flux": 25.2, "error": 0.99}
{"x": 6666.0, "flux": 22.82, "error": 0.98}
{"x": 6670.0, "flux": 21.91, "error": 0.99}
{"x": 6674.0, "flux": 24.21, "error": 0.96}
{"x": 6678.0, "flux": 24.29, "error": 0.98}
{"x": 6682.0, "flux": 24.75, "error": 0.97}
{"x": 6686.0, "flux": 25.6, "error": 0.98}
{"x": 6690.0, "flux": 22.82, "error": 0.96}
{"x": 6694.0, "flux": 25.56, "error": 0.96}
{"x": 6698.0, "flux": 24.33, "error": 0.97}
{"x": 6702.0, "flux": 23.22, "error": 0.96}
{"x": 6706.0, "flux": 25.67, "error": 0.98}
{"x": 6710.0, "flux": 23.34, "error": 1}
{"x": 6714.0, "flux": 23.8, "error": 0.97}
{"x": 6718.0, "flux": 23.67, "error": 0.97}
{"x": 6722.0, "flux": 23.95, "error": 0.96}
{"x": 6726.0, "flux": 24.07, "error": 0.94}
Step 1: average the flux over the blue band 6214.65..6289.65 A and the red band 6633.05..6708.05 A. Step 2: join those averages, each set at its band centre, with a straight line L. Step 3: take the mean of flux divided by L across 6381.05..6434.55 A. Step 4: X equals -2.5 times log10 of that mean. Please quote -0.01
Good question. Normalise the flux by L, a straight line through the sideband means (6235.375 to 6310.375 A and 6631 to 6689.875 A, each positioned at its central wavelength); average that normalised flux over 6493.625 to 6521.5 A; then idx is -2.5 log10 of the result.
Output 0.026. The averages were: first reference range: 25.2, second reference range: 24.6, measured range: 24.3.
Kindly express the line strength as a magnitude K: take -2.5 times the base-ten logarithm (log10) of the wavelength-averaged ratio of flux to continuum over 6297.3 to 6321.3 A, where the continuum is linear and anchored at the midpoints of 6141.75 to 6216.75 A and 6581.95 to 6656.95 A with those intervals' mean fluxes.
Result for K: -0.05 mag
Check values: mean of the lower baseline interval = 24.7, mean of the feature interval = 25.9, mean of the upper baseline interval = 25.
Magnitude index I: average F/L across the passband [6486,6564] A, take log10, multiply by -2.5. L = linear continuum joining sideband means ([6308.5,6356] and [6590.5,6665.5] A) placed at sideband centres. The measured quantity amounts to 0.02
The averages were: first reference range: 24.8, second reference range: 25.1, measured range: 24.6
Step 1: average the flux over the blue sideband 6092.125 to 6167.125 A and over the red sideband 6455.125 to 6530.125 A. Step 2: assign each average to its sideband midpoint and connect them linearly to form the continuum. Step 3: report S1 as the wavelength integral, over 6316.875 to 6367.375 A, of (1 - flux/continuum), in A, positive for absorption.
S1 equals -1.2 A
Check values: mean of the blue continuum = 24.8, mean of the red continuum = 24.1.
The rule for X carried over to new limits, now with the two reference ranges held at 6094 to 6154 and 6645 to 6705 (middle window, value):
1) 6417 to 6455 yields -0.02 mag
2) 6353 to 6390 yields -0.05 mag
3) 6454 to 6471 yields 0.09 mag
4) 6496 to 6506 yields 0.01 mag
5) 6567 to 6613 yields -0.01 mag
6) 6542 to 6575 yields -0.02 mag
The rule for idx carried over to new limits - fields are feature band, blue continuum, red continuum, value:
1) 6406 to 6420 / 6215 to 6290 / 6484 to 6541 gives 0.00 mag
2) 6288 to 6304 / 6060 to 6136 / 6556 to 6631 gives -0.07 mag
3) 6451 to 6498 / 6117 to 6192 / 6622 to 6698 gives 0.04 mag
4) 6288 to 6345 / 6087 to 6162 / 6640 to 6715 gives -0.03 mag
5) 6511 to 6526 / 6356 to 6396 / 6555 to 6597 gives 0.02 mag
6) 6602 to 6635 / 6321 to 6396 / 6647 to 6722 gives -0.04 mag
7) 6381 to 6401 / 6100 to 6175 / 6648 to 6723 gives -0.03 mag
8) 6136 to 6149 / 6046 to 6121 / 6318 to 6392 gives 0.04 mag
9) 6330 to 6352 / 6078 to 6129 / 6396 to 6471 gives 0.00 mag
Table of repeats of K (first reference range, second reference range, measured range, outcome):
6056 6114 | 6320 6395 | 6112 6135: 0.06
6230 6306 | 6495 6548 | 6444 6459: 0.06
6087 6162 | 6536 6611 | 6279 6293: 0.04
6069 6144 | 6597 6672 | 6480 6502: 0.02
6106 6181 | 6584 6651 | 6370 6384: -0.03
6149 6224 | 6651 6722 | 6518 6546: -0.03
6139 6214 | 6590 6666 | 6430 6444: -0.02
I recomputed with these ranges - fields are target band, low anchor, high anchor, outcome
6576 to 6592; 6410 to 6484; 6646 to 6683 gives 0.00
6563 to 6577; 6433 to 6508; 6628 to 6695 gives -0.05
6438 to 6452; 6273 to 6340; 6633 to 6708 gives -0.01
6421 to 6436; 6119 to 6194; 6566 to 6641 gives -0.01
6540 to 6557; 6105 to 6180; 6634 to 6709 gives -0.01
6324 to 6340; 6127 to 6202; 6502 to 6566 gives 0.02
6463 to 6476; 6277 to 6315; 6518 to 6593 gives 0.06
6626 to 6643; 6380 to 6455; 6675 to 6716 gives -0.04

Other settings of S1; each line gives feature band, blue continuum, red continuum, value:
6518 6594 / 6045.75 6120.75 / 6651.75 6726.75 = -1.31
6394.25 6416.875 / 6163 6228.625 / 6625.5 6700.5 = 0.09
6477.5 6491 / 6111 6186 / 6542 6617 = 0.19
